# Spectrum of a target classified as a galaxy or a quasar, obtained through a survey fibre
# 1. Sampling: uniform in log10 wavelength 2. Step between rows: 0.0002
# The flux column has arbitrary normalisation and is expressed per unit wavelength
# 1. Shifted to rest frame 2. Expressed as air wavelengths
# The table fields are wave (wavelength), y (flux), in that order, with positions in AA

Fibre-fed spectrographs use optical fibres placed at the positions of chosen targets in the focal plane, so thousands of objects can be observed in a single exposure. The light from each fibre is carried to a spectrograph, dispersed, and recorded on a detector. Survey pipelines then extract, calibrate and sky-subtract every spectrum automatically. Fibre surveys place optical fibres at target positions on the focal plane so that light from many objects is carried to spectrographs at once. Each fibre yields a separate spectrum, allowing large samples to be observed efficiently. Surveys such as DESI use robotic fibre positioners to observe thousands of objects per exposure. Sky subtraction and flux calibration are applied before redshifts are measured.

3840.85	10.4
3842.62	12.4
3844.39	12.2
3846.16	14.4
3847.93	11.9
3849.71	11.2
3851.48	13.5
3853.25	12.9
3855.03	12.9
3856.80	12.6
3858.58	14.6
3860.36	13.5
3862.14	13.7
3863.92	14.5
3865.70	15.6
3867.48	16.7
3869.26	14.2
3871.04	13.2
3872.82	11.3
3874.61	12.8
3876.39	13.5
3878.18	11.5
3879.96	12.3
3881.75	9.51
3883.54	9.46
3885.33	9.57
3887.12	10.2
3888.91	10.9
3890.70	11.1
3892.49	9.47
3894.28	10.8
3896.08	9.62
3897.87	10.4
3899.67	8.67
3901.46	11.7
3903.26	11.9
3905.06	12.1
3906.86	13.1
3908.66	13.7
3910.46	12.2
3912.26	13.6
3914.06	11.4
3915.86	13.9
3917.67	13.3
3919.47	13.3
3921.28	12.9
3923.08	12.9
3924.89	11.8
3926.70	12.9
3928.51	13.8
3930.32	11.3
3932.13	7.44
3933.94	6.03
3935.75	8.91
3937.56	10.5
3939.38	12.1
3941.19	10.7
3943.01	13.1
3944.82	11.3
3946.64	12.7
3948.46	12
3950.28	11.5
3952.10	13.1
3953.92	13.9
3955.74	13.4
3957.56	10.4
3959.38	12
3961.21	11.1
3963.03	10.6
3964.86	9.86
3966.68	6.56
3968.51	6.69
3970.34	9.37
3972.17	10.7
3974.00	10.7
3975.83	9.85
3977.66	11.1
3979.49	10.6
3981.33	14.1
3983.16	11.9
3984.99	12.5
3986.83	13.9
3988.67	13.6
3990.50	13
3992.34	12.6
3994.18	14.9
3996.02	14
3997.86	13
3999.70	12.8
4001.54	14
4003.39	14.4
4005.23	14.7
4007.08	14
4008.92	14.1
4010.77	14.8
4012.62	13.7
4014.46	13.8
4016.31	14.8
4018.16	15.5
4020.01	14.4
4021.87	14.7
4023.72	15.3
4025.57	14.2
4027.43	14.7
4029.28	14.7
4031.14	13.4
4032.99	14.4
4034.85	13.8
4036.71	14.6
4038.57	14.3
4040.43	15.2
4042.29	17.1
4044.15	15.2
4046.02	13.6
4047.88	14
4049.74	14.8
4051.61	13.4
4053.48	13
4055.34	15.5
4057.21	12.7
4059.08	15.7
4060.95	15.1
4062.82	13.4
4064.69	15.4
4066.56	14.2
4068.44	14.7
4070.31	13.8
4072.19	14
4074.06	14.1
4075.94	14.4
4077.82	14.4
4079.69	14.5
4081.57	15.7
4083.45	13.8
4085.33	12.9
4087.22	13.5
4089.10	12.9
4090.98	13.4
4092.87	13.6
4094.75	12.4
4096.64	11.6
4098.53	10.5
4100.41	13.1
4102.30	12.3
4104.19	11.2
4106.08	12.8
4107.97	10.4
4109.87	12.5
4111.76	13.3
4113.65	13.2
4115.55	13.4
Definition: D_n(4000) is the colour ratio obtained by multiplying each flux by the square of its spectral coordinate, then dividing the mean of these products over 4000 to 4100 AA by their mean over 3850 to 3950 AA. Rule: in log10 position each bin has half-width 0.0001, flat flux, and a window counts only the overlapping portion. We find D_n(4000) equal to 1.27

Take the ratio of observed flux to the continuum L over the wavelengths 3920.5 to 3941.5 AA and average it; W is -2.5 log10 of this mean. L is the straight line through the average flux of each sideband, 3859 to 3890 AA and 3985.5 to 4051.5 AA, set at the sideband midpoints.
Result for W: 0.20 mag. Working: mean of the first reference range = 12.5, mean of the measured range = 10.9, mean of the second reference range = 14.3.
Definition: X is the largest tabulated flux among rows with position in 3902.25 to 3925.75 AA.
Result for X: 13.9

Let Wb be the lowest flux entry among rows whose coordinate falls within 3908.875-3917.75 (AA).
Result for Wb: 11.4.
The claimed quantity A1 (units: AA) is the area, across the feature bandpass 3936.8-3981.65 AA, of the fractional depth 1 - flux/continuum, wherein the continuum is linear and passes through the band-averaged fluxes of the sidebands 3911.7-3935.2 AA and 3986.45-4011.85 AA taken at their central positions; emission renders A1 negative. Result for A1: 5.9 AA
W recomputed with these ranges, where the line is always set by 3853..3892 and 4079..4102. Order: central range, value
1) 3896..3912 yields 0.08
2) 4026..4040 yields -0.11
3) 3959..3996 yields 0.13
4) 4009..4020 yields -0.12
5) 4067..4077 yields -0.09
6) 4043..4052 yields -0.10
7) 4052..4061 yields -0.10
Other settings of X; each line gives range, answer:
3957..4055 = 17.1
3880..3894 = 11.1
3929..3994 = 14.1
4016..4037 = 15.5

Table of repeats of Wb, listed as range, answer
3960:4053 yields 6.56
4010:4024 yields 13.7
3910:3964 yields 6.03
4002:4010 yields 14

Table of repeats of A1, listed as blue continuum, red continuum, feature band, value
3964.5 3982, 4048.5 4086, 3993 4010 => -4.19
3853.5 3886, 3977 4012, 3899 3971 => 9.22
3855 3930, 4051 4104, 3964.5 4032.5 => 0.90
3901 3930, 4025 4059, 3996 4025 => -0.54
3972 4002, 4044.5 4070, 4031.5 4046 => -1.01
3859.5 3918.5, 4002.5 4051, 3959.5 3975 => 4.48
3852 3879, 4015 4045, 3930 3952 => 5.32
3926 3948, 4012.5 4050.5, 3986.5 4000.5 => -0.38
